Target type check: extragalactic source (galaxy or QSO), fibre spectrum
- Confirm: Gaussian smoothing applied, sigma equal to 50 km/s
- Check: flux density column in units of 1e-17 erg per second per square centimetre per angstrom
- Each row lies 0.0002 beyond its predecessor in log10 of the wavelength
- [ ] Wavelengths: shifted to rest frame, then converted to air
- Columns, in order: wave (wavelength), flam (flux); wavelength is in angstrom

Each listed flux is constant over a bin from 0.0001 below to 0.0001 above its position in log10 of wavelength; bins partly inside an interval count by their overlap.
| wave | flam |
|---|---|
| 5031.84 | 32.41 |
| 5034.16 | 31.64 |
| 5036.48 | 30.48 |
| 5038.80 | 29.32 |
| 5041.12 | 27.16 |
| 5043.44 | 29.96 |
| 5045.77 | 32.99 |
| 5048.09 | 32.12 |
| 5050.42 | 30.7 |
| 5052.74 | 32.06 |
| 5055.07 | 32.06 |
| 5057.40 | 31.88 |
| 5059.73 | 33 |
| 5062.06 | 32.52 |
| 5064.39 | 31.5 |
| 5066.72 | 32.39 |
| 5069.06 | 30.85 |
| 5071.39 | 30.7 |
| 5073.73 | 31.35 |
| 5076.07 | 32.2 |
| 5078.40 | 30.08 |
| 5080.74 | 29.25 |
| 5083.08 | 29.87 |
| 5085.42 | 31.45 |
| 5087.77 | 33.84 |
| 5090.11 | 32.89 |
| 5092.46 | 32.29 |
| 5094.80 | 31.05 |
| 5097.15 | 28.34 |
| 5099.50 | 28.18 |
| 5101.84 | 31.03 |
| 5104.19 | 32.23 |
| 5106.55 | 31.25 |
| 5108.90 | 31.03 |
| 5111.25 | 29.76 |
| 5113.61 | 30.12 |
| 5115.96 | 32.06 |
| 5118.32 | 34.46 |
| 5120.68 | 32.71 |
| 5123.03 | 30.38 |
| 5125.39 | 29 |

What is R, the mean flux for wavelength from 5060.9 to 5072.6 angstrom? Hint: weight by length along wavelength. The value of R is 31.6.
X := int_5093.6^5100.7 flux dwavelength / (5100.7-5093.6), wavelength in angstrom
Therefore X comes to 29.3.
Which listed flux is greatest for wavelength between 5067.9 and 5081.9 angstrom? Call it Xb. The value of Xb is 32.2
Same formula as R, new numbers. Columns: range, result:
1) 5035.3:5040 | 29.9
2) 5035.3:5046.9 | 30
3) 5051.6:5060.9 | 32.2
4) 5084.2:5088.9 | 32.6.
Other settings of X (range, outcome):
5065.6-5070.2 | 31.6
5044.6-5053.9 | 32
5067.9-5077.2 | 31.3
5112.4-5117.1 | 31.1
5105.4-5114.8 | 30.6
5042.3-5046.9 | 31.4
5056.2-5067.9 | 32.2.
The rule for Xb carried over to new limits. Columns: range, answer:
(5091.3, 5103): 32.29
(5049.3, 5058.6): 32.06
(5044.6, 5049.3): 32.99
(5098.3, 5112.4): 32.23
